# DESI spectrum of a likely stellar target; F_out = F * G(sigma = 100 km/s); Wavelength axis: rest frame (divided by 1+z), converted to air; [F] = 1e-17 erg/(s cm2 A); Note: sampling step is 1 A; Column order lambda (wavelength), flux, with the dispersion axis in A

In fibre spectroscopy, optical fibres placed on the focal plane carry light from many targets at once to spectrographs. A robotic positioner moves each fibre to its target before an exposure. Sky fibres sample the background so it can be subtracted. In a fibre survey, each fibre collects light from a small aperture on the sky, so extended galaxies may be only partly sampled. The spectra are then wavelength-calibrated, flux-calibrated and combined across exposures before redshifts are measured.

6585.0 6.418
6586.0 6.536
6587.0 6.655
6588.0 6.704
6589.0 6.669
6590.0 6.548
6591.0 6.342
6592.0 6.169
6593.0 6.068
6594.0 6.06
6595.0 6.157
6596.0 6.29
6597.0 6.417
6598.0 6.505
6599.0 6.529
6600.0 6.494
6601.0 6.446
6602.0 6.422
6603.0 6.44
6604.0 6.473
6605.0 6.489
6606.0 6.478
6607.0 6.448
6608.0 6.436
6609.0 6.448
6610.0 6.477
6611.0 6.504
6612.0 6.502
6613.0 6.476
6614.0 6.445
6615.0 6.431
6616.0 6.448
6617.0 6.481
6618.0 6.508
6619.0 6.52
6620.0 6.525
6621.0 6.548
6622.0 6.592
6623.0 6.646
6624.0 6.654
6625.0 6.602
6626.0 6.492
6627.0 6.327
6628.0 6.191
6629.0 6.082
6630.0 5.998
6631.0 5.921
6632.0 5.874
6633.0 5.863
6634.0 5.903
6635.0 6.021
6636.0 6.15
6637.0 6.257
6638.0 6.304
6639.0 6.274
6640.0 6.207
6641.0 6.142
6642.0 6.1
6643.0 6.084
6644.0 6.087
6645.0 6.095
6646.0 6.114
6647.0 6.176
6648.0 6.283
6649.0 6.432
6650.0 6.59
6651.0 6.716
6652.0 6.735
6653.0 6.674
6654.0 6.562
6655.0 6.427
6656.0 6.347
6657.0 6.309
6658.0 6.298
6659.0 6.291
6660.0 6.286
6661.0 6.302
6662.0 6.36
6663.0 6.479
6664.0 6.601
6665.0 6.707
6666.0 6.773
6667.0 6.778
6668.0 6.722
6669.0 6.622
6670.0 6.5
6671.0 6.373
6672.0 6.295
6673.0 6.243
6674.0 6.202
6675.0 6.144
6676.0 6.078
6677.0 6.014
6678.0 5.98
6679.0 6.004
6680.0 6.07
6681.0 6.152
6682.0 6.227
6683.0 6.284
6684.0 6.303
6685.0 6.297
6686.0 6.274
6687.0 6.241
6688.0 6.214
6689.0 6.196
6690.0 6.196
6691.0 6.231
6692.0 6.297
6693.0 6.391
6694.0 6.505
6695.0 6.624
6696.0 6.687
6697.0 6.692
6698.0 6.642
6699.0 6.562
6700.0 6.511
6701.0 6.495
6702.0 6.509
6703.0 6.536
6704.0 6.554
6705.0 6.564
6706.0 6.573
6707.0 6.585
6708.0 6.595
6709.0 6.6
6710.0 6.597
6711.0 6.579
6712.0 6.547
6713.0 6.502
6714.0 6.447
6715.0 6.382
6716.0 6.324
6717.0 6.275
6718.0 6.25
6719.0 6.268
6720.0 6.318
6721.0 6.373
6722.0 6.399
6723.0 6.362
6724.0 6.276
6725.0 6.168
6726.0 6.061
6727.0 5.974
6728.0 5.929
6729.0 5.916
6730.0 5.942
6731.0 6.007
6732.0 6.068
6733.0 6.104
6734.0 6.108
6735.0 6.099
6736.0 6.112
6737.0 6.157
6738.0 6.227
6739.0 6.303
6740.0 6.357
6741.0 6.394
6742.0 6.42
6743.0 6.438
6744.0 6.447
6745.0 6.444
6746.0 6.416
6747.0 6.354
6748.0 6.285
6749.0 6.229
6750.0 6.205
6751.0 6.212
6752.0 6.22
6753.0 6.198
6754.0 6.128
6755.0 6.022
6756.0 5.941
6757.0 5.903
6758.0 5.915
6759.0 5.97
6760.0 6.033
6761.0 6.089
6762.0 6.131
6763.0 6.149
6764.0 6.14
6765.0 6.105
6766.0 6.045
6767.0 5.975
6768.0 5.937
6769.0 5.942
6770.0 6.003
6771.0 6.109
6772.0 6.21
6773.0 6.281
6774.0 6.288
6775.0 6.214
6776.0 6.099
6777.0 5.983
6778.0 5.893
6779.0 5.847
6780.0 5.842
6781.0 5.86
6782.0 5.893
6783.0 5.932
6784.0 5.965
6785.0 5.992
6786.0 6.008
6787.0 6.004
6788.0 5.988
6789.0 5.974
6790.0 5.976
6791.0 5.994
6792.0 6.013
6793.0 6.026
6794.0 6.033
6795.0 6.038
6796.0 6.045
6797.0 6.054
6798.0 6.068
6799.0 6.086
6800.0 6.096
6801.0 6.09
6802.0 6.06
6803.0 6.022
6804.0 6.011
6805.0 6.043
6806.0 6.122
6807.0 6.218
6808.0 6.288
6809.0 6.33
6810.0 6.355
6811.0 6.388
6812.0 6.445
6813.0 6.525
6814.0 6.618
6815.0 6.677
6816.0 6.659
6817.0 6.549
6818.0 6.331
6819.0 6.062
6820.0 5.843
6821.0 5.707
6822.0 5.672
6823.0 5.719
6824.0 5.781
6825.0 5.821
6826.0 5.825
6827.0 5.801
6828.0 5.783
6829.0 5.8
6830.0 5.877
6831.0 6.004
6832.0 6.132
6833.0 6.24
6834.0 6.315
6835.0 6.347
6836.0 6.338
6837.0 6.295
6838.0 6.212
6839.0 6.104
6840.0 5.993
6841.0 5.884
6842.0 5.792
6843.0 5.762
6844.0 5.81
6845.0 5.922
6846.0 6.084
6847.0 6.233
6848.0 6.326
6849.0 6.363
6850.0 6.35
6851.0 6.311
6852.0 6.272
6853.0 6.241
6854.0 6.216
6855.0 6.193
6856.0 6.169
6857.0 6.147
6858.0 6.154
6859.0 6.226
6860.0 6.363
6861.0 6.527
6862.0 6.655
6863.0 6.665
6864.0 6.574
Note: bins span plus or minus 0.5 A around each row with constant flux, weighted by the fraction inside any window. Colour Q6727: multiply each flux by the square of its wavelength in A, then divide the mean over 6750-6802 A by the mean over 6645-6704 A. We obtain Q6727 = 0.97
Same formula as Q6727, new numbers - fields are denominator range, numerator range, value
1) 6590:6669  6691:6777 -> 1.02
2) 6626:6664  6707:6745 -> 1.03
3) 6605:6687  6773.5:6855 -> 1.01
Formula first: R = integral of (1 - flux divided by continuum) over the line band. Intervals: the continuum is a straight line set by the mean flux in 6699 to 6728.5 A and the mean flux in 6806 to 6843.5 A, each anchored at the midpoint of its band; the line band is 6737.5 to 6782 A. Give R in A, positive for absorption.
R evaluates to 1.0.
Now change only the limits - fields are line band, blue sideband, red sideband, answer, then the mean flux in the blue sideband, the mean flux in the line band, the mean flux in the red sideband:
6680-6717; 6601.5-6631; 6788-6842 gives -0.78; 6.44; 6.43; 6.1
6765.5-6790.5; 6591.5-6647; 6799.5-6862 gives 0.72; 6.32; 6.01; 6.15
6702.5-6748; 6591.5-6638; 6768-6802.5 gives -1.32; 6.35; 6.32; 6.03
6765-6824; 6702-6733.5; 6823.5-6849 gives 0.39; 6.33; 6.09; 6.03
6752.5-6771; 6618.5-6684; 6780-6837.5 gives 0.36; 6.32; 6.04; 6.09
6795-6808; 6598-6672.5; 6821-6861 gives 0.11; 6.39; 6.08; 6.07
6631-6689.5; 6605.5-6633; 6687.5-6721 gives 1.26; 6.4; 6.29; 6.46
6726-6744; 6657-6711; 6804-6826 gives 0.46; 6.4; 6.16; 6.19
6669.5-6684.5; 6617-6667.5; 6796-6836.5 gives 0.26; 6.35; 6.19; 6.13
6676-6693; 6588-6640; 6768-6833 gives 0.17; 6.36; 6.19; 6.07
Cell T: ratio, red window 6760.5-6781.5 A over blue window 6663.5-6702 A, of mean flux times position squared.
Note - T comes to 0.98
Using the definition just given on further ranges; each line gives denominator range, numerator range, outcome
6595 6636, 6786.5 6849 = 1.01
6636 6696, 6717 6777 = 1.00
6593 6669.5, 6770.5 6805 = 0.99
